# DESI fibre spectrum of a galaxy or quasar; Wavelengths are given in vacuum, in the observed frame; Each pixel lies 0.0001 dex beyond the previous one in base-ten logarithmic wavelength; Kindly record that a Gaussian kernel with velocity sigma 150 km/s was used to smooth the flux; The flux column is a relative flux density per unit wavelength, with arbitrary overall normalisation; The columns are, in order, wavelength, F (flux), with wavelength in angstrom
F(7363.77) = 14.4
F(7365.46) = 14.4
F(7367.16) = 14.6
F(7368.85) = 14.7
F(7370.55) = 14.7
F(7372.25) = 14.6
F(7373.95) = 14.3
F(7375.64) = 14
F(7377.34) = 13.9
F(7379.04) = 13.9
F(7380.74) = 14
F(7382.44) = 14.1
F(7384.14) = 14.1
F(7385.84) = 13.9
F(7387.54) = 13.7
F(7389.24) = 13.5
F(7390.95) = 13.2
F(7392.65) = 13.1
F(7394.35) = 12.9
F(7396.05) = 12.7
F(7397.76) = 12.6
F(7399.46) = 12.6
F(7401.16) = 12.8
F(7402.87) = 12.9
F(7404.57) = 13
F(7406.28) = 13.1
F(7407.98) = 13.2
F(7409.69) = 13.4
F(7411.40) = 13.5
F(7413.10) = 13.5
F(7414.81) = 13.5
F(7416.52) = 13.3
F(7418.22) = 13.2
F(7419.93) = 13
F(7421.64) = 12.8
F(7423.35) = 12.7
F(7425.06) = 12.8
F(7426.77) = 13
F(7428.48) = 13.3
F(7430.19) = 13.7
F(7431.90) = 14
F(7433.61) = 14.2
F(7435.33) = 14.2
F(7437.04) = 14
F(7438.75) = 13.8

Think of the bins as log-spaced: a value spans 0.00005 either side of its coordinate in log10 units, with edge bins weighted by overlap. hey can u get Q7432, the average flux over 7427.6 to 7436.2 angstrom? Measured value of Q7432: 13.9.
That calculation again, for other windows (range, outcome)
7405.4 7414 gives 13.3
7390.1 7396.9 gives 13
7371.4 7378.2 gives 14.2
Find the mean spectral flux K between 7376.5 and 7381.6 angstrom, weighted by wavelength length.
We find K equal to 13.9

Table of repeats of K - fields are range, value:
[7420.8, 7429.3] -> 12.9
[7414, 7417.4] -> 13.4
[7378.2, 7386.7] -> 14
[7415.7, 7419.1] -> 13.3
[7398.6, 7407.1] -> 12.9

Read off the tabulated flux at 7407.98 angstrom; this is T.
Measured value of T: 13.2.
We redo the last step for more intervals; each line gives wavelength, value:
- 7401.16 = 12.8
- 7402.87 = 12.9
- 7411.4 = 13.5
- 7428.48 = 13.3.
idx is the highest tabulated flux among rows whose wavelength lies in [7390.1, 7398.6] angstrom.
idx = 13.2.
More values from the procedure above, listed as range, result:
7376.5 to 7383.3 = 14.1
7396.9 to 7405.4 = 13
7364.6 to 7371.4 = 14.7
